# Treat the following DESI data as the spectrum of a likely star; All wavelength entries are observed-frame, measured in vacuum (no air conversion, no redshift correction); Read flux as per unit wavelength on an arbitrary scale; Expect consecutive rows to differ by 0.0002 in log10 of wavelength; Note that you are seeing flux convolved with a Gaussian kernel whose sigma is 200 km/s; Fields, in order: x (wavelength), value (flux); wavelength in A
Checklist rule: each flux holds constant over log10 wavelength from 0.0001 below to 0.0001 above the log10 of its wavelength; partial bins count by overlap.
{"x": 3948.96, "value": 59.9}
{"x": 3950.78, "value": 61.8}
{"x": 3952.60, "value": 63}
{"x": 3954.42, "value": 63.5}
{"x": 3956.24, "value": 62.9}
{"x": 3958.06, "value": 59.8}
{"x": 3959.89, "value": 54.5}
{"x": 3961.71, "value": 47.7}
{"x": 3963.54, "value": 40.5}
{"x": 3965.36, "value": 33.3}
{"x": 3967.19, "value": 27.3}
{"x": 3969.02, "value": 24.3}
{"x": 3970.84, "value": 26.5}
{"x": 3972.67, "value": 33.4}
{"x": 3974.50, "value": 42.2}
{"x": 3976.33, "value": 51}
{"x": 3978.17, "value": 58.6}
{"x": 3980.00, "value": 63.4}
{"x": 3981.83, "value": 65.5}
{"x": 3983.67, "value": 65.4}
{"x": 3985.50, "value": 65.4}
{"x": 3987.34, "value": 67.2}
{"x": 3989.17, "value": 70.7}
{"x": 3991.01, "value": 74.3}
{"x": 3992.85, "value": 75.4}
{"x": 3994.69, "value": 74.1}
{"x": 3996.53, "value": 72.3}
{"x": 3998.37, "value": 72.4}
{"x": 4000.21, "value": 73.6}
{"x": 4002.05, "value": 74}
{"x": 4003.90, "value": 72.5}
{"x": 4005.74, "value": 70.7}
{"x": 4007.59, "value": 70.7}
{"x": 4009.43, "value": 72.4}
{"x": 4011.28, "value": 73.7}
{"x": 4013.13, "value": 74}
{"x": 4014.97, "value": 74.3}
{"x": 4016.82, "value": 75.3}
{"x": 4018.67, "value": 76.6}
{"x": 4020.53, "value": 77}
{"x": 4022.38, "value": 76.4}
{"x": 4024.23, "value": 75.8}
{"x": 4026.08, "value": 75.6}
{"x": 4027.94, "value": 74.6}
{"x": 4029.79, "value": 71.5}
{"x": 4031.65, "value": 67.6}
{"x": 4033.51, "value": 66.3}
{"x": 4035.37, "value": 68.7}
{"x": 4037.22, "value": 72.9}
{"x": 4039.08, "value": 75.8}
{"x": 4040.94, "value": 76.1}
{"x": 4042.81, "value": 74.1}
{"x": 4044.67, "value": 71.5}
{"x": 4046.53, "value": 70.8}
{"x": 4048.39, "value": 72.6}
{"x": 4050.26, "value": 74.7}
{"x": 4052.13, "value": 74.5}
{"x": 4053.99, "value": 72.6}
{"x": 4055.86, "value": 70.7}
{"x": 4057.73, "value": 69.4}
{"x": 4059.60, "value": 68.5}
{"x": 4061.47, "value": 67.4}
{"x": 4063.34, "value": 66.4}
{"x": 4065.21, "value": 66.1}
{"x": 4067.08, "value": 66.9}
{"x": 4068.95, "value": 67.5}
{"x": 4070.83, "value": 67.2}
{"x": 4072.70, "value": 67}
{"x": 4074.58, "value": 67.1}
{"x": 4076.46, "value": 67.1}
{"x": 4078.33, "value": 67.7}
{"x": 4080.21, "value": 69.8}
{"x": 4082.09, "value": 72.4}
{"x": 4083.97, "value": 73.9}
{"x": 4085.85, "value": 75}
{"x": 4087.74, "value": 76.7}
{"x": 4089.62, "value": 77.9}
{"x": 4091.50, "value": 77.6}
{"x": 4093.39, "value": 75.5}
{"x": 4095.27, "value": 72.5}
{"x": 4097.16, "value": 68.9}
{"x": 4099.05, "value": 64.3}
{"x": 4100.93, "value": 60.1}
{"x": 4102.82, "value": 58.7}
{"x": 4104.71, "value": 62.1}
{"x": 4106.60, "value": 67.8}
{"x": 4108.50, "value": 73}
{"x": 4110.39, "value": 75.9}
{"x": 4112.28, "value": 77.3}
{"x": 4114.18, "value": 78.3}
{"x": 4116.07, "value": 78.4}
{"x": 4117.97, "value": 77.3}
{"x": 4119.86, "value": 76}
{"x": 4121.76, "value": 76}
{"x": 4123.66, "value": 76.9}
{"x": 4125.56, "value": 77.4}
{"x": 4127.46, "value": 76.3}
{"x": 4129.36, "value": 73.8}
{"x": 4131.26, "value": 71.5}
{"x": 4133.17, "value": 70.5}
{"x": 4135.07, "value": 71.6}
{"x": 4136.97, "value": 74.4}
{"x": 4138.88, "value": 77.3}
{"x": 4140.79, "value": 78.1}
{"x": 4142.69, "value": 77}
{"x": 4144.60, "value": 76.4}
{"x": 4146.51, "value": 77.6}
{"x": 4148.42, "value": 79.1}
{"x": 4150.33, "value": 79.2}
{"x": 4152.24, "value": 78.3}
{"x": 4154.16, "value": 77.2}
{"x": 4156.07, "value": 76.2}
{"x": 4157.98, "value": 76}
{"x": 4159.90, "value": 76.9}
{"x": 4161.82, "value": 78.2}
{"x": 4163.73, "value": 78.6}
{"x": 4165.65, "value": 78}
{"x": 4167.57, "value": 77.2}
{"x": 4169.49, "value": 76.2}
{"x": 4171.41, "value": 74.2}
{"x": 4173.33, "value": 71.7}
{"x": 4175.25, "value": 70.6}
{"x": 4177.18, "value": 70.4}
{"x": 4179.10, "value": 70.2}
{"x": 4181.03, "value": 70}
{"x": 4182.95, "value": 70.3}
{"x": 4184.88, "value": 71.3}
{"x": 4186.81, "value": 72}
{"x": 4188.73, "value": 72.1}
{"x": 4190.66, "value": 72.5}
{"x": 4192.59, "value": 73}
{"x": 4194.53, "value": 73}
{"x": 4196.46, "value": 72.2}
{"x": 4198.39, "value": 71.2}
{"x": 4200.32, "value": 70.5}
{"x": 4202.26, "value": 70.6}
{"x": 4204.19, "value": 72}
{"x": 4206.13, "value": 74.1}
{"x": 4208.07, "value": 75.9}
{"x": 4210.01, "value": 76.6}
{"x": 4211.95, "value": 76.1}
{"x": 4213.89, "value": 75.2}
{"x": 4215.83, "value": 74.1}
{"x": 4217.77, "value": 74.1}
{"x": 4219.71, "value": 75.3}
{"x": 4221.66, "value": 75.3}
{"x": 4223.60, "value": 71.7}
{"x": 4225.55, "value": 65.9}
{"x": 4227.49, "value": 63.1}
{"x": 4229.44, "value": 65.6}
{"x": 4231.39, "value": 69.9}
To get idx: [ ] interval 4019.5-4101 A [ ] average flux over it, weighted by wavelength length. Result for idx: 71.3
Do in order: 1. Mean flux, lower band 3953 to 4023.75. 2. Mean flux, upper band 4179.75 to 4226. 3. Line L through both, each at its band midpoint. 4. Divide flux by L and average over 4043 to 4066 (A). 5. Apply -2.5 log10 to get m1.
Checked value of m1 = -0.08 mag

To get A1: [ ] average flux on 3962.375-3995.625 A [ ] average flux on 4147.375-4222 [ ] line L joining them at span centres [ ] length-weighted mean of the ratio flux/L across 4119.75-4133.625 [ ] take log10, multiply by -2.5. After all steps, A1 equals -0.099 mag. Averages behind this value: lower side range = 53.3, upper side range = 74.2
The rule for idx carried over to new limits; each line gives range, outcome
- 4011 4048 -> 73.4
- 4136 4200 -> 74.7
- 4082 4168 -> 74.6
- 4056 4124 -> 70.8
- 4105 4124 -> 75.2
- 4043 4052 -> 72.7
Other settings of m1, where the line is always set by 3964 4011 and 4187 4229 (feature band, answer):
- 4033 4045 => -0.15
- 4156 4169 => -0.11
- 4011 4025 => -0.22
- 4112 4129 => -0.14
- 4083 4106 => -0.07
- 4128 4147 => -0.10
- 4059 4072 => -0.05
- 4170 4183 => -0.01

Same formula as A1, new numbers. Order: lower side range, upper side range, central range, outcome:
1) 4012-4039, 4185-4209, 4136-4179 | -0.05 mag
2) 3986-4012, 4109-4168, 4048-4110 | 0.08 mag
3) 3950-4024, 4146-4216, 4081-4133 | -0.05 mag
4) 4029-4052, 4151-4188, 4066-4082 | 0.07 mag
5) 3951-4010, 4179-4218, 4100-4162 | -0.09 mag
